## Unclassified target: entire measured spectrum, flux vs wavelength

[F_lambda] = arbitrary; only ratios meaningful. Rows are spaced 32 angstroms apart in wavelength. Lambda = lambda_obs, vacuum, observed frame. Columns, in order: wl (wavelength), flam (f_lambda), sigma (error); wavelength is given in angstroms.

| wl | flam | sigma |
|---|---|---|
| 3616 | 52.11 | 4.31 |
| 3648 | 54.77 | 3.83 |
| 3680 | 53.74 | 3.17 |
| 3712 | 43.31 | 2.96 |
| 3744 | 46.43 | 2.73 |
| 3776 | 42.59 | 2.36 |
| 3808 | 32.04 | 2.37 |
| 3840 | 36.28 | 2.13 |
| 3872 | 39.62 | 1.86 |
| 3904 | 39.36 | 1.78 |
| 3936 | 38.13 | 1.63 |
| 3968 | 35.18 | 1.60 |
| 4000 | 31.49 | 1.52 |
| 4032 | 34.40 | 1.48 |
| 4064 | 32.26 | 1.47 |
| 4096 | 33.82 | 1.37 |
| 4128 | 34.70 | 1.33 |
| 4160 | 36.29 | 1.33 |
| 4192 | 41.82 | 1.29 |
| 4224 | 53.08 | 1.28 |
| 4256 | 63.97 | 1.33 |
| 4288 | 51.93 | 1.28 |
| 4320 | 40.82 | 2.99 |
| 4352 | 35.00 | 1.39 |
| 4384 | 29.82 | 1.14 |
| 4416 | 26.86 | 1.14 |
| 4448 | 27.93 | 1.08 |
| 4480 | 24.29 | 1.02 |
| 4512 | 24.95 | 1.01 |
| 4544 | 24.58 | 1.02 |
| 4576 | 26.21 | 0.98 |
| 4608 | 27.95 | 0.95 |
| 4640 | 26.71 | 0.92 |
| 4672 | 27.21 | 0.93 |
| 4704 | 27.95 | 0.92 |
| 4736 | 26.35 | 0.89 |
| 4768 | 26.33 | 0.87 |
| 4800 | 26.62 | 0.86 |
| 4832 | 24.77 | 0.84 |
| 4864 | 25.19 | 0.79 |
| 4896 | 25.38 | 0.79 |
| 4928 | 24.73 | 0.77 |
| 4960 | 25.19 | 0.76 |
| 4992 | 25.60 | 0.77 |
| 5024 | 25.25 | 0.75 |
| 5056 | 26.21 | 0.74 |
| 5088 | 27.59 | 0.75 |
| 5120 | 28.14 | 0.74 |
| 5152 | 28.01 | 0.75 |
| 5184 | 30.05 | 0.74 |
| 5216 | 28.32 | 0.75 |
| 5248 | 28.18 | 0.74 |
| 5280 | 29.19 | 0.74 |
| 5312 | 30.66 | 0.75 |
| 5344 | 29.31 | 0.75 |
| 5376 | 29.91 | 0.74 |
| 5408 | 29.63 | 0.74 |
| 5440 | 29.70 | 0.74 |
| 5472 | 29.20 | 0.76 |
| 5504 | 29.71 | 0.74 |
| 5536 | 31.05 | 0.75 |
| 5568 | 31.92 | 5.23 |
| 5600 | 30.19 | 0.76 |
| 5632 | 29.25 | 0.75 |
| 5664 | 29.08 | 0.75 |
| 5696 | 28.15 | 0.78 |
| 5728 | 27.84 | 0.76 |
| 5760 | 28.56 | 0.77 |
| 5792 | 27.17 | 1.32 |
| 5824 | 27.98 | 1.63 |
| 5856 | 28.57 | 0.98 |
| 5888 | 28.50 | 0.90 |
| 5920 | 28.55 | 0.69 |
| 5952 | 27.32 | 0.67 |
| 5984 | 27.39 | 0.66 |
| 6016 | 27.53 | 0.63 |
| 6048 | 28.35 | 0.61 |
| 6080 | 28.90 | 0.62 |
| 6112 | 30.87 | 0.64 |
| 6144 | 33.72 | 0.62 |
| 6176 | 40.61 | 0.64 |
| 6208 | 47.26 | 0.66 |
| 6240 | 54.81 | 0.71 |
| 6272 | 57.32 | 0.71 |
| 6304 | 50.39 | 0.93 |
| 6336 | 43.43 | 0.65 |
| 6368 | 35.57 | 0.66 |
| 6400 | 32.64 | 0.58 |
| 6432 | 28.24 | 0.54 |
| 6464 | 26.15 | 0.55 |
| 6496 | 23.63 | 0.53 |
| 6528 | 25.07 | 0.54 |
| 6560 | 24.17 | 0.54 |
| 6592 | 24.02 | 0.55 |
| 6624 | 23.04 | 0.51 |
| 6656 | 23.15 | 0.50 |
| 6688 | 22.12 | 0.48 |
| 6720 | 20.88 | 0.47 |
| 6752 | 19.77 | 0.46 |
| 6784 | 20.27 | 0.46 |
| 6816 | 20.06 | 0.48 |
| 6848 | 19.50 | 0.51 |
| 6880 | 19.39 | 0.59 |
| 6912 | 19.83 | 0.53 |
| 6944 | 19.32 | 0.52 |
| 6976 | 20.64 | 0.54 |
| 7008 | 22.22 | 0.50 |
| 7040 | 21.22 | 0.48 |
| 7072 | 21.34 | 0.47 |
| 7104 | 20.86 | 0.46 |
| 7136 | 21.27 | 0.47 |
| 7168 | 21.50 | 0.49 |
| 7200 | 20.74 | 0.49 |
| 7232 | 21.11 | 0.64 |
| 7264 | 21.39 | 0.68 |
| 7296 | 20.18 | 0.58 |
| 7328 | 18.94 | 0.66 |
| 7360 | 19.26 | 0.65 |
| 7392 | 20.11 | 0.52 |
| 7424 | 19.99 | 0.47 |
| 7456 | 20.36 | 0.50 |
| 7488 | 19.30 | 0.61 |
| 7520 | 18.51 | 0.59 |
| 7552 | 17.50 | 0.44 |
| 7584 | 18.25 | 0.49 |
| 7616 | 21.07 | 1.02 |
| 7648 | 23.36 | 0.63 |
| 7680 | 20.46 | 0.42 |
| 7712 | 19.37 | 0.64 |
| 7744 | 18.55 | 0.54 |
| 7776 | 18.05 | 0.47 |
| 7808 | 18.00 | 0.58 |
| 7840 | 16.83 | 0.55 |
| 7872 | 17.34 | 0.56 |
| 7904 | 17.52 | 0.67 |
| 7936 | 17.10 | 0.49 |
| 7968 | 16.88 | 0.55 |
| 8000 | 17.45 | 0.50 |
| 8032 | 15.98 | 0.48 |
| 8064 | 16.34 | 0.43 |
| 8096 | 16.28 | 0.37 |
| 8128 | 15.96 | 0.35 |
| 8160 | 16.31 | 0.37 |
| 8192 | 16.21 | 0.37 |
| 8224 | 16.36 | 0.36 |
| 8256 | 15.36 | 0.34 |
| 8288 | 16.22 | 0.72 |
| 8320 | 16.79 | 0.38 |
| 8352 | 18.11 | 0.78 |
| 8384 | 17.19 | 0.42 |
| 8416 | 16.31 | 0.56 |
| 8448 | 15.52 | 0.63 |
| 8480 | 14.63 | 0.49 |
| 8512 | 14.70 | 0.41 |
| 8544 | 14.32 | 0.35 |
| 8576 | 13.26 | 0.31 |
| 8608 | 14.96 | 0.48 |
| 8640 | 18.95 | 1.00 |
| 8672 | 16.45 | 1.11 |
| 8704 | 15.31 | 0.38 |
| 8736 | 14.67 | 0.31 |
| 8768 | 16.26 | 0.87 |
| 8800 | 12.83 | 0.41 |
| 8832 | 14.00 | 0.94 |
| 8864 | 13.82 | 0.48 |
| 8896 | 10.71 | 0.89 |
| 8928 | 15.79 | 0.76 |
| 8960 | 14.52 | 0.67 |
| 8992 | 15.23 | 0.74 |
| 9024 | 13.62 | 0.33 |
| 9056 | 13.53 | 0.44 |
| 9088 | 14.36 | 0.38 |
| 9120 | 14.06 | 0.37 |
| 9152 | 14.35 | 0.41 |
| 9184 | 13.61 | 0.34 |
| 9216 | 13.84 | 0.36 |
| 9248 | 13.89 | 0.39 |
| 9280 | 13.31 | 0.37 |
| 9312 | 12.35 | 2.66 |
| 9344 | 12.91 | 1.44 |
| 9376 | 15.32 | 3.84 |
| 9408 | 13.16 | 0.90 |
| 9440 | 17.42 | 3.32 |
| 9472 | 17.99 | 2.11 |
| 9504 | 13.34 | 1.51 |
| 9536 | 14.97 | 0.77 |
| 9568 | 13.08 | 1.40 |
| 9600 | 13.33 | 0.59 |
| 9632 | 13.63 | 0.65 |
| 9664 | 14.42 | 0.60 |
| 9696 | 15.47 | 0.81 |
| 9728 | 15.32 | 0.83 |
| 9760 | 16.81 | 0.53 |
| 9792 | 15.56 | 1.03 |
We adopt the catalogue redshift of 1.238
